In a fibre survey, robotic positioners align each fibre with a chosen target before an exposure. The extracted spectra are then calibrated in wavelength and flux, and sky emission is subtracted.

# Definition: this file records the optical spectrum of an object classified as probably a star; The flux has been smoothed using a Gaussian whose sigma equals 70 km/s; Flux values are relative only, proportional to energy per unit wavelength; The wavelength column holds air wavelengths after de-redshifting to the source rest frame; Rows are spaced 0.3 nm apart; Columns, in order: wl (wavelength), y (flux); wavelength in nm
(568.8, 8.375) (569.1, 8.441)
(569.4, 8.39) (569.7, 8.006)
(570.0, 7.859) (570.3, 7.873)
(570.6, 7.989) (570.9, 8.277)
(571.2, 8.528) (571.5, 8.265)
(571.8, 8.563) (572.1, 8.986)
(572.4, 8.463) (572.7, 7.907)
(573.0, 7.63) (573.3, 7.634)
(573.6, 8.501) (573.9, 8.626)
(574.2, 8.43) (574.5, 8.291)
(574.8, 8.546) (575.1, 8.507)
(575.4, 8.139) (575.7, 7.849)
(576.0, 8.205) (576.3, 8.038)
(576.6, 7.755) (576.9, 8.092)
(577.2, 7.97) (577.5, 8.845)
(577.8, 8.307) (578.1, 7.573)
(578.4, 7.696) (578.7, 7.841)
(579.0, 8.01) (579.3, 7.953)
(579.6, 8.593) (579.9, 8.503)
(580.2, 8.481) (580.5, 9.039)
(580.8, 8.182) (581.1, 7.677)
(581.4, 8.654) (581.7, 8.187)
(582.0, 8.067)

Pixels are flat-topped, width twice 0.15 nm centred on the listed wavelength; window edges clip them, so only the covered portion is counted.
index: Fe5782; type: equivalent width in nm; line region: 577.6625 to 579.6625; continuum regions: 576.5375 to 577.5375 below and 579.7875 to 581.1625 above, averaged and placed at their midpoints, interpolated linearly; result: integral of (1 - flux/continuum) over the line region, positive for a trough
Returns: 0.07 nm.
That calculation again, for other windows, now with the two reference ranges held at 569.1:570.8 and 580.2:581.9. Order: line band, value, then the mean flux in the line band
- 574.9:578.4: 0.06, 8.1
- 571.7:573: -0.04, 8.38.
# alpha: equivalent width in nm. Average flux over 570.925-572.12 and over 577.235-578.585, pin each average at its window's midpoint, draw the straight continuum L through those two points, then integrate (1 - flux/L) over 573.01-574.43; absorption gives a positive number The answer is 0.02 nm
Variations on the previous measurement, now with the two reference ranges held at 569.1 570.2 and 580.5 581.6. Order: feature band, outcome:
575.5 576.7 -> 0.04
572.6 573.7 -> 0.04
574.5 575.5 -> -0.02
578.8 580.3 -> 0.00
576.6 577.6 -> 0.00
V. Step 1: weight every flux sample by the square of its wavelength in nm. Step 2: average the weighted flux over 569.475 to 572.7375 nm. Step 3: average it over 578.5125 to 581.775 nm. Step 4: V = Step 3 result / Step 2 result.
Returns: 1.03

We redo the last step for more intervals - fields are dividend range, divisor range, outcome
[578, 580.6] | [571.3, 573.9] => 1.01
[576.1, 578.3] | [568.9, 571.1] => 1.02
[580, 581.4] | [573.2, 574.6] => 1.03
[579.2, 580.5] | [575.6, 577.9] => 1.05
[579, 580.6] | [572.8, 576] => 1.05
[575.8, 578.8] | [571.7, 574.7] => 0.98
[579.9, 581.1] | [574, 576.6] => 1.05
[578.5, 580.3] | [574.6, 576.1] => 1.01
